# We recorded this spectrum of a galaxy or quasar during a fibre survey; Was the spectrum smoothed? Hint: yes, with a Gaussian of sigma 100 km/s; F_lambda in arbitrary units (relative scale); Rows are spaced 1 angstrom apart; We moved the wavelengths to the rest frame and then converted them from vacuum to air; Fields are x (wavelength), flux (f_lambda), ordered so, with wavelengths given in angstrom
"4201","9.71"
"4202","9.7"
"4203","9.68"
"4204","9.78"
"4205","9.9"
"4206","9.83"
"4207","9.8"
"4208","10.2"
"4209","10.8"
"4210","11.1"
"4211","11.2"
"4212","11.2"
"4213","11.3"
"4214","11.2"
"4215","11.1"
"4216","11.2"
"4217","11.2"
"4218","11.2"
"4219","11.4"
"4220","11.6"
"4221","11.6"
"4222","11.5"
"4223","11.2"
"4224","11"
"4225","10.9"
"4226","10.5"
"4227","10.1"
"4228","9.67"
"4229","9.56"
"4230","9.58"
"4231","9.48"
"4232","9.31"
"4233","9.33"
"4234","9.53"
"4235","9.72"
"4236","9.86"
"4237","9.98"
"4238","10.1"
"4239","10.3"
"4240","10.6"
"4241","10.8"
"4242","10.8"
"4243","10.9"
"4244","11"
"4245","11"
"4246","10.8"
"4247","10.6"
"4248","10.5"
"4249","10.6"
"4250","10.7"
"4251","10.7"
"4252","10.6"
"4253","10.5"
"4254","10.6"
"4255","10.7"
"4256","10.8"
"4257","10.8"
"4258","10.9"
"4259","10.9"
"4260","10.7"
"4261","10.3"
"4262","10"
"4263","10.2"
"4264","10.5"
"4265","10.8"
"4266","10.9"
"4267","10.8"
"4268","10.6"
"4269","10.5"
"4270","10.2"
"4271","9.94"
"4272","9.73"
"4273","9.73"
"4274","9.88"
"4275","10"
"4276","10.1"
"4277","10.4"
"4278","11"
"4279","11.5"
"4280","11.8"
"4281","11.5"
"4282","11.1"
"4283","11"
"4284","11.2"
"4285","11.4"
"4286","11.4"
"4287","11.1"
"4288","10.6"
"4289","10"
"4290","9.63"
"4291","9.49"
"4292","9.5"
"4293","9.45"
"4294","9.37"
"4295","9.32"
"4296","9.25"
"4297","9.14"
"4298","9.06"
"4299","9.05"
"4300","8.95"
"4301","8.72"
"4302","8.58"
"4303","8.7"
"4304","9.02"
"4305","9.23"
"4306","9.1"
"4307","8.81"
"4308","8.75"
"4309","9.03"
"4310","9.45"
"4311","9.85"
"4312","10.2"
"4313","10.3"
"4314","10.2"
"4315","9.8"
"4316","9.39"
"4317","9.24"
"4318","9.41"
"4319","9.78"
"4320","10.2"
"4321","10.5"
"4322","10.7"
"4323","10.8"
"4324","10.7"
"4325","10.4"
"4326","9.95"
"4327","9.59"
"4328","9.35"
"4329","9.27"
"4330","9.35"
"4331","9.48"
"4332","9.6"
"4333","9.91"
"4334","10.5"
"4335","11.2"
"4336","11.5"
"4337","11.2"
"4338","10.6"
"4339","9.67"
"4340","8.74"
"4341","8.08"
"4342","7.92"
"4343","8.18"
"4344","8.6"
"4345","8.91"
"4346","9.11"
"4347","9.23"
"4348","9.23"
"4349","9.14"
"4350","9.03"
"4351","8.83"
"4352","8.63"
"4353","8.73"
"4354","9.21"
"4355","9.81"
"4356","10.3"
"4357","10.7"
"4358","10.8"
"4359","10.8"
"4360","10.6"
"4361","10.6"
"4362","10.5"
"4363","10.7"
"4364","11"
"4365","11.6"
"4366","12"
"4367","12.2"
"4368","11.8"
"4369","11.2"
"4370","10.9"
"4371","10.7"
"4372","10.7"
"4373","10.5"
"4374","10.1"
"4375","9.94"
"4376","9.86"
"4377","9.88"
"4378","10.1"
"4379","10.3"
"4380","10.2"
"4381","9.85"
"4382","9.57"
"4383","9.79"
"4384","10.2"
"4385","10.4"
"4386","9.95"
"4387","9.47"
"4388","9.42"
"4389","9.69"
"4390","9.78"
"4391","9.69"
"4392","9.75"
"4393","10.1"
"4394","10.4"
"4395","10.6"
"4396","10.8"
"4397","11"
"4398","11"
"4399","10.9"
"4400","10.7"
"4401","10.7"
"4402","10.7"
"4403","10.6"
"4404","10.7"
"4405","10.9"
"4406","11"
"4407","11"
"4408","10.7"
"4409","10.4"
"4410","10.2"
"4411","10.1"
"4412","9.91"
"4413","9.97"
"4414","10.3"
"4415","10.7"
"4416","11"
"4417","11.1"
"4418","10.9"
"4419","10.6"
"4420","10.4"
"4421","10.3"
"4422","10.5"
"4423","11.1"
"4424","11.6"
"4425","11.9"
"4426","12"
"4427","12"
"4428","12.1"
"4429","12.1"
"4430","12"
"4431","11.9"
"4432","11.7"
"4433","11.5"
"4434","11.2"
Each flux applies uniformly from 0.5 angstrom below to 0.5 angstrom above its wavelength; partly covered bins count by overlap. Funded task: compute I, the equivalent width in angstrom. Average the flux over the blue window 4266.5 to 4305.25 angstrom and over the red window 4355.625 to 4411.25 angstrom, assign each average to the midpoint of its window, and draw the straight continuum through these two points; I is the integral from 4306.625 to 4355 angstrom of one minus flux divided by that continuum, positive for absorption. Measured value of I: 3.1 angstrom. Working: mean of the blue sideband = 10.1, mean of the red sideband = 10.5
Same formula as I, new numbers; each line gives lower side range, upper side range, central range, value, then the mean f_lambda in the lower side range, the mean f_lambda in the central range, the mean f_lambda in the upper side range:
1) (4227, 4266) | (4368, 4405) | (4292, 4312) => 2.3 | 10.4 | 9.13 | 10.3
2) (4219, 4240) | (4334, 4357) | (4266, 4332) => -1.2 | 10.3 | 9.94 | 9.41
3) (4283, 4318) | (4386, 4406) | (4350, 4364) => 0.1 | 9.61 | 10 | 10.4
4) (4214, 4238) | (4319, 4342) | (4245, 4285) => -1.3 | 10.5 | 10.6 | 10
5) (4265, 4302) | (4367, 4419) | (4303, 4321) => 1.3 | 10.2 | 9.52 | 10.4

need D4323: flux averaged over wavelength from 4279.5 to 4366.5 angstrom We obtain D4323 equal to 9.84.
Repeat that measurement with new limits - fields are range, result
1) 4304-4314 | 9.43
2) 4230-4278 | 10.4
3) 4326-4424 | 10.2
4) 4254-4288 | 10.7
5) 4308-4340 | 10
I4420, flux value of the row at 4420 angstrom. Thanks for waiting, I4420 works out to 10.4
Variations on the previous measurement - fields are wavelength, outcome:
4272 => 9.73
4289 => 10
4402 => 10.7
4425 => 11.9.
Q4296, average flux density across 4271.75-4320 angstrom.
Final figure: 9.86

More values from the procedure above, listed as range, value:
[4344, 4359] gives 9.42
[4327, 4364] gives 9.68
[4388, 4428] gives 10.7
